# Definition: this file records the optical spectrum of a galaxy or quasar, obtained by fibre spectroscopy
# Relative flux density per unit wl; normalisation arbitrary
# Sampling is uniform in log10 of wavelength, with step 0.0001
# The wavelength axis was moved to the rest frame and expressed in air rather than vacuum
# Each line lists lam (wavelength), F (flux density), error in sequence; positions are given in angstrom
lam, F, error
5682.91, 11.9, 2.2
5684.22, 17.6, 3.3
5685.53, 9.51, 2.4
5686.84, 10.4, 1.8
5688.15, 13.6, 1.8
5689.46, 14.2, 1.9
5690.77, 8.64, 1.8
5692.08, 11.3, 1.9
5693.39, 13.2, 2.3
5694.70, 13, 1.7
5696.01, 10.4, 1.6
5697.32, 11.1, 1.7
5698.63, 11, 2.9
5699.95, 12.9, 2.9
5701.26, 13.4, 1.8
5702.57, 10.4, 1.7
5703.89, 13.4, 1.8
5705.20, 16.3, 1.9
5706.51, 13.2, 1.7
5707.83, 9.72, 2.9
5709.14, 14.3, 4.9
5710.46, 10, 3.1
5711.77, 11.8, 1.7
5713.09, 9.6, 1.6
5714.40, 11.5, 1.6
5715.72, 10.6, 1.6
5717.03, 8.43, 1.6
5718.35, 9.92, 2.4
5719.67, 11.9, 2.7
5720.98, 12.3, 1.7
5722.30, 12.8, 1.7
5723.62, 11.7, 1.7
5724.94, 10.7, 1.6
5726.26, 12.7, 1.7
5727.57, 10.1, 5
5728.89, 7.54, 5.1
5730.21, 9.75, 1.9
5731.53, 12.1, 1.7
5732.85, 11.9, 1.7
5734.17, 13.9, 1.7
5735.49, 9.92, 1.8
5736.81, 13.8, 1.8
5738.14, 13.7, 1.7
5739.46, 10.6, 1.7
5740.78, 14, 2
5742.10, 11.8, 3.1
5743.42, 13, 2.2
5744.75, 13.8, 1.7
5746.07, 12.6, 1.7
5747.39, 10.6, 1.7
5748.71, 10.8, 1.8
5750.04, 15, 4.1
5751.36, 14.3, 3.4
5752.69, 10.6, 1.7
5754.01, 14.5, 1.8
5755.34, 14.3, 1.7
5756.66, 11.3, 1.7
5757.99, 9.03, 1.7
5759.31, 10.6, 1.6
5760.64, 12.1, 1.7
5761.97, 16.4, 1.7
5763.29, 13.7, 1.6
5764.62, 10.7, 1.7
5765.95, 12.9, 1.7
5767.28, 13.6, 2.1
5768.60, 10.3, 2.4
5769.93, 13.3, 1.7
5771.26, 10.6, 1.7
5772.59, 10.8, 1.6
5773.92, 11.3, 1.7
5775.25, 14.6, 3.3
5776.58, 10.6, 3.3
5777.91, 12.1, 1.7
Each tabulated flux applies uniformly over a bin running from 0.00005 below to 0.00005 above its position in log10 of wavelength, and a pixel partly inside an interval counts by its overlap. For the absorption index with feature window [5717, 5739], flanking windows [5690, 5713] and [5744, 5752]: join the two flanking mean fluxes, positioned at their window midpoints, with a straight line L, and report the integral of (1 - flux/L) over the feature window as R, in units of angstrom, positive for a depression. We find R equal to 1.8 angstrom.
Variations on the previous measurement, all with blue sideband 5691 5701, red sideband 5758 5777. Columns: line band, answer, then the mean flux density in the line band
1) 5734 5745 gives -0.6 angstrom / 12.6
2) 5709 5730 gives 1.8 angstrom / 10.9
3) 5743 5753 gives -0.5 angstrom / 12.6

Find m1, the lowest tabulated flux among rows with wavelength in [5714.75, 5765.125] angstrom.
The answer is 7.54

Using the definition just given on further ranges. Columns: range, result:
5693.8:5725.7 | 8.43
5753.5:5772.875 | 9.03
